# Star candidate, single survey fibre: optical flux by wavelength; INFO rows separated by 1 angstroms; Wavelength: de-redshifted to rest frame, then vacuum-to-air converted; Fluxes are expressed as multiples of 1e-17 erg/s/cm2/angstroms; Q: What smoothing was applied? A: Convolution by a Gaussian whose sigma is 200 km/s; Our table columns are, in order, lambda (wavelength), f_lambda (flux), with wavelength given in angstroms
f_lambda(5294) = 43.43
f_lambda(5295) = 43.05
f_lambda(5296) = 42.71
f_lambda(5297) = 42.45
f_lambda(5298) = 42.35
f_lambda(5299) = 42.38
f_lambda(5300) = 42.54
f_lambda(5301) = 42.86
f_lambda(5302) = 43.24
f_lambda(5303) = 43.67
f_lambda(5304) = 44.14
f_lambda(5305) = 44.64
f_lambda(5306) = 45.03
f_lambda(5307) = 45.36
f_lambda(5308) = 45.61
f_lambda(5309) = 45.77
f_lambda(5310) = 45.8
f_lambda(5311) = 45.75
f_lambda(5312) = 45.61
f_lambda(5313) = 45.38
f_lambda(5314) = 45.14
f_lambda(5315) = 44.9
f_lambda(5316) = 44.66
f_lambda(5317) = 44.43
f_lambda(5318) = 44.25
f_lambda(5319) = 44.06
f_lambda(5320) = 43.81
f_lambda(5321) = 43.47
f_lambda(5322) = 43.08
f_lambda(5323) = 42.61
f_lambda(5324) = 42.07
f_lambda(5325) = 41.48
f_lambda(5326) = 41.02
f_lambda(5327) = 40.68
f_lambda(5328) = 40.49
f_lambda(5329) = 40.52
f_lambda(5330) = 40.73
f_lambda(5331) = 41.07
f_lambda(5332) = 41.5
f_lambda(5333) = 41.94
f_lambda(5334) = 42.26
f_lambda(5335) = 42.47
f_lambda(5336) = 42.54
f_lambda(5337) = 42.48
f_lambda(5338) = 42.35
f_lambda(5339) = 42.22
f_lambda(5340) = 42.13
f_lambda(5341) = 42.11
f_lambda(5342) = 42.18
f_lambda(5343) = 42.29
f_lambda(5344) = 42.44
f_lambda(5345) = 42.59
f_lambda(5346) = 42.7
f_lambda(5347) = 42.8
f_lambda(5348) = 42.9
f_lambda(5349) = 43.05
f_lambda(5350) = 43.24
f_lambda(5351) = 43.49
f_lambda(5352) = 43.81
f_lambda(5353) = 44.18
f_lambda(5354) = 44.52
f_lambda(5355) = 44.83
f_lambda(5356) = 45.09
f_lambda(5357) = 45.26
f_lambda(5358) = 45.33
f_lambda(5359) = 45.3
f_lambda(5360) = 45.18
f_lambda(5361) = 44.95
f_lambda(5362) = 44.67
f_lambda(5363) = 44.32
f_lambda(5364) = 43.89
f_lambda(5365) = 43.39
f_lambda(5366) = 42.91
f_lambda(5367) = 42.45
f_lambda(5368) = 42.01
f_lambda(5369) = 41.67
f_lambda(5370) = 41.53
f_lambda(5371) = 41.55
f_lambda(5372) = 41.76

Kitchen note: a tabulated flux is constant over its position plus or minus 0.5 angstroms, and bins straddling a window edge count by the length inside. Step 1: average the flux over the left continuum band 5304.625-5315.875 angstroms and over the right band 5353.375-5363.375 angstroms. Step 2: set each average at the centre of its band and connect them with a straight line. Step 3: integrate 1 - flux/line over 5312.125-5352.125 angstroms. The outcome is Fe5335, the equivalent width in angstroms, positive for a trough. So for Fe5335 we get 2.2 angstroms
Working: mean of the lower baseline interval 45.3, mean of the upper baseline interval 44.9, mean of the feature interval 42.7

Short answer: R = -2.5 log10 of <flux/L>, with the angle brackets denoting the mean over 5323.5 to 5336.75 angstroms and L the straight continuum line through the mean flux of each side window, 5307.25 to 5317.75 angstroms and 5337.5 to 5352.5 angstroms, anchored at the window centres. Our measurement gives 0.06 mag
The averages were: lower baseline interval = 45.3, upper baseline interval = 42.7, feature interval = 41.5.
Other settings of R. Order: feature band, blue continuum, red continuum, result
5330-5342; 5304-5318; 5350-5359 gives 0.07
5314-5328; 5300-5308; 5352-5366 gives 0.03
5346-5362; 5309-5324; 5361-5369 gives -0.02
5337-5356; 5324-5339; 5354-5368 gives 0.00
